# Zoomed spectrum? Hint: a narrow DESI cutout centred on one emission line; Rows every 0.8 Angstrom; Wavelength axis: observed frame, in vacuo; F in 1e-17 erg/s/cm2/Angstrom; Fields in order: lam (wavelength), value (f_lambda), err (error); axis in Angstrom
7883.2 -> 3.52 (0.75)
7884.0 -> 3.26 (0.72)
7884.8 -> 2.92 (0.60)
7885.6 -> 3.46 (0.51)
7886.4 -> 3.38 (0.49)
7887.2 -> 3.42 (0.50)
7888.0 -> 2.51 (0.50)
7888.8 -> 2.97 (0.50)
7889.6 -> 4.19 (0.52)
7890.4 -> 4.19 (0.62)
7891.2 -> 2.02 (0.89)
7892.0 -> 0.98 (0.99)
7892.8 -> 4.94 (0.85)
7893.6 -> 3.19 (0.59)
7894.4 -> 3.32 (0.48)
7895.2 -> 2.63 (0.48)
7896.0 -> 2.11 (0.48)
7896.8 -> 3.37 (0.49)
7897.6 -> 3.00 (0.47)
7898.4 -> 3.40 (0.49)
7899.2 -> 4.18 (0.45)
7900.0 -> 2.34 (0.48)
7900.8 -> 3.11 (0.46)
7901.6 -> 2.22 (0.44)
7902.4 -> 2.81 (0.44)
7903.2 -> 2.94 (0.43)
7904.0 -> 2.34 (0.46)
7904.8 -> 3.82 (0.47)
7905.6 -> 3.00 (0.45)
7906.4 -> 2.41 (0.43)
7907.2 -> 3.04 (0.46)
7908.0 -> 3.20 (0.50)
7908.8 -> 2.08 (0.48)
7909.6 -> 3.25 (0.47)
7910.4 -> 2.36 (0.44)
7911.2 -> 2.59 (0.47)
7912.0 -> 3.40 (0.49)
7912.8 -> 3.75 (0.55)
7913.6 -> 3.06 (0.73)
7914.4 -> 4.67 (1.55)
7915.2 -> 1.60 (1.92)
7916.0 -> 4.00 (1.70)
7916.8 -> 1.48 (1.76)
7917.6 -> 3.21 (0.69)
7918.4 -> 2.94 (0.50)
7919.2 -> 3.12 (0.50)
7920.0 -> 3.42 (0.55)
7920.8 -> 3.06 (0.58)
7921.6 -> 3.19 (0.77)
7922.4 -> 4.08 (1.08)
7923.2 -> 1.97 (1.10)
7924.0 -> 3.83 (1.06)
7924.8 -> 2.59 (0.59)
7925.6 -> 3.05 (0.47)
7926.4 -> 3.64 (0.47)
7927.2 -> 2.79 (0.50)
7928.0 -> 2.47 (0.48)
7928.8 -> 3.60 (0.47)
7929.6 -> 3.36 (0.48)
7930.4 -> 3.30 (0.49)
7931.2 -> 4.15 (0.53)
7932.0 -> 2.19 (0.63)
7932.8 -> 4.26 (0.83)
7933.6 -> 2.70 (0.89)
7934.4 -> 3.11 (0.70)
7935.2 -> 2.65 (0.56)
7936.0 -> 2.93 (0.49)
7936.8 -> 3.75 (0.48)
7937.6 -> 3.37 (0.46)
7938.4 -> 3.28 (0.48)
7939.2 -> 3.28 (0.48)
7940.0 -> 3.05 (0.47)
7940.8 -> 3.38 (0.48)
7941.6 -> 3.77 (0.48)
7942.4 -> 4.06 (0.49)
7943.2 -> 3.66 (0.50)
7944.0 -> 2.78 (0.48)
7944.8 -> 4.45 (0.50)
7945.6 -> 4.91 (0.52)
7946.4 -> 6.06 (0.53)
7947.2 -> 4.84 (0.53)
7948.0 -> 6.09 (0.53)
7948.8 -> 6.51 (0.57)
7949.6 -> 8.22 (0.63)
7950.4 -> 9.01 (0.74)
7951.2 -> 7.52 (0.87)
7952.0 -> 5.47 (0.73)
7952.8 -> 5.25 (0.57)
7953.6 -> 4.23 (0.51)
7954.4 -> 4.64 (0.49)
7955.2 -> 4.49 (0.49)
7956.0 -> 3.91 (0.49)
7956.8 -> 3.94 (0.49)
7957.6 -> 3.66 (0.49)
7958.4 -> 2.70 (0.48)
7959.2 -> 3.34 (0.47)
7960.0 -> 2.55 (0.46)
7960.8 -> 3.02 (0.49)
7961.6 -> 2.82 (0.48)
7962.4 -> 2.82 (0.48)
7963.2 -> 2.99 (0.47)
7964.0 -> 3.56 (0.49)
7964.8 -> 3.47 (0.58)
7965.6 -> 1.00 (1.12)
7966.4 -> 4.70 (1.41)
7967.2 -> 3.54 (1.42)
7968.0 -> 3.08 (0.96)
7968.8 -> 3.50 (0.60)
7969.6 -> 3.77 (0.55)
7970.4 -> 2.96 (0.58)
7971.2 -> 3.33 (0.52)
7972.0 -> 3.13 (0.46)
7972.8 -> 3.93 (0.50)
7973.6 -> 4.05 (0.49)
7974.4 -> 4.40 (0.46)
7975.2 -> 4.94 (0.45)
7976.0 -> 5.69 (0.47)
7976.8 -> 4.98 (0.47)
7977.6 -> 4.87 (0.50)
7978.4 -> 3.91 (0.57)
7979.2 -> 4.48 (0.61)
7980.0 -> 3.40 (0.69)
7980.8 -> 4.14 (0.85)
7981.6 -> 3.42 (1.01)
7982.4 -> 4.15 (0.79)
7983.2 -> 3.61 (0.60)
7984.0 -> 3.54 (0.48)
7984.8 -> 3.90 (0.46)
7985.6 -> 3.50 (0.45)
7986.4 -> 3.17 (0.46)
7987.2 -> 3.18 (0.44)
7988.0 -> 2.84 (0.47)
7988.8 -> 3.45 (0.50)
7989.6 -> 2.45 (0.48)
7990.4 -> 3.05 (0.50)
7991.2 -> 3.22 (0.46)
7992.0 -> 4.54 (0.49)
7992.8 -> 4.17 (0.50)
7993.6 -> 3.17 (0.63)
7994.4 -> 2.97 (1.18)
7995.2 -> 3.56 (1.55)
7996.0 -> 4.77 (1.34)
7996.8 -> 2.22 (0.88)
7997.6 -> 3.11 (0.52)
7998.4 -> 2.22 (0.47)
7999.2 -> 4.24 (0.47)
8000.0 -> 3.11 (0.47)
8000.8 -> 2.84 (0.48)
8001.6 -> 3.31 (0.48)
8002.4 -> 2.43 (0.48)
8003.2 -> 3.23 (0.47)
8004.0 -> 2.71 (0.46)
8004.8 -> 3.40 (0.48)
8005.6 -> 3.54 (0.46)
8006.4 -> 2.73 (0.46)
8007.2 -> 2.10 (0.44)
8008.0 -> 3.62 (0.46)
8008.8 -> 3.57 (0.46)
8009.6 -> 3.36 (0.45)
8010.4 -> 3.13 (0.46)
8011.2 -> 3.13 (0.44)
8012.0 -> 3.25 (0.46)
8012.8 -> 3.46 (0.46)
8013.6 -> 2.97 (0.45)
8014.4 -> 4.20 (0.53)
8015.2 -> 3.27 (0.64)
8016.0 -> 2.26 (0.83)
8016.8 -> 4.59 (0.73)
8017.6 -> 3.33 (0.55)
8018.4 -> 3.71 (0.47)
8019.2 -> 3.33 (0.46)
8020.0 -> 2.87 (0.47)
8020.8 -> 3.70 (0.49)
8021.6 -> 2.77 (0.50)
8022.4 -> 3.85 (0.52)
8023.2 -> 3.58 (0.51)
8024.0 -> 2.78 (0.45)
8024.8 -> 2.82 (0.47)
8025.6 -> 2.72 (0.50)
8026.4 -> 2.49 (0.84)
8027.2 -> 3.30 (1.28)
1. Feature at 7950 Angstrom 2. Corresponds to Halpha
